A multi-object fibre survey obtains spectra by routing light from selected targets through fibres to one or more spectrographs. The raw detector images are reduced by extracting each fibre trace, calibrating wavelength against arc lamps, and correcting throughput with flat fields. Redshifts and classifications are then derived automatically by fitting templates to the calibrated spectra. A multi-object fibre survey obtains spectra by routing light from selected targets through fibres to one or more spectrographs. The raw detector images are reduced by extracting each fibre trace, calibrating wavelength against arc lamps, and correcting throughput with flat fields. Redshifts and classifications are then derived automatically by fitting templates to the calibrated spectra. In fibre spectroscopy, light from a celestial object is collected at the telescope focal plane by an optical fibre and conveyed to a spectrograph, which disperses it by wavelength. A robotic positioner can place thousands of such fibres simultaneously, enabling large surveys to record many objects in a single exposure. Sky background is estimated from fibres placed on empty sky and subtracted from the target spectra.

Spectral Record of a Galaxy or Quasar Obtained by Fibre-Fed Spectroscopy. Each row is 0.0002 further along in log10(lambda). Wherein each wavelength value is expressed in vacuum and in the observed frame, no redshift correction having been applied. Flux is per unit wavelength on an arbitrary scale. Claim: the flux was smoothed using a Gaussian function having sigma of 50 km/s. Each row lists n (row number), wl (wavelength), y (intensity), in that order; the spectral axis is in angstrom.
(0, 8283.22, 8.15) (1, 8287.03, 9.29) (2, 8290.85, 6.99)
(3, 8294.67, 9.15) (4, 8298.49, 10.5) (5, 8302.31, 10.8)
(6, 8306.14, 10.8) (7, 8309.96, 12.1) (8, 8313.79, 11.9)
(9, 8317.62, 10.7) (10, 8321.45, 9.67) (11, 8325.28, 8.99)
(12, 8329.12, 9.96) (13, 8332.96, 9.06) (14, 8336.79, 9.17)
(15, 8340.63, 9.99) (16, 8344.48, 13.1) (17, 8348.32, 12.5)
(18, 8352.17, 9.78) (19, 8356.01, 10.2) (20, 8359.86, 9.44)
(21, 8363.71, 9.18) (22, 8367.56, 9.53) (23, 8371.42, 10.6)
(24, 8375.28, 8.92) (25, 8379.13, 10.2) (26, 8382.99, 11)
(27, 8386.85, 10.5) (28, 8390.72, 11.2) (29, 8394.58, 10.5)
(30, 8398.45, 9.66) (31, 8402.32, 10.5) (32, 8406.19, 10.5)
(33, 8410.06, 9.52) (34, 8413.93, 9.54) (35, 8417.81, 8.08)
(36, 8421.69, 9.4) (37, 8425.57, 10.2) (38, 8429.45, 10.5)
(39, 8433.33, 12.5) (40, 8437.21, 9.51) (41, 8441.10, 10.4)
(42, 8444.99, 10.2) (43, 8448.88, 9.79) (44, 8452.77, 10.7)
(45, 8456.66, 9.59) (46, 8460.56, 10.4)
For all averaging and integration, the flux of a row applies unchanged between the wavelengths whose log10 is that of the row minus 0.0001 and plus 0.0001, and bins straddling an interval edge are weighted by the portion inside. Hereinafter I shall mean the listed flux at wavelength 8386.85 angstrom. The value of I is 10.5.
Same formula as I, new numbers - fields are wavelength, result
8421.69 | 9.4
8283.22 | 8.15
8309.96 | 12.1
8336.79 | 9.17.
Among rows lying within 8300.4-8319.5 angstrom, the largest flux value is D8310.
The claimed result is 12.1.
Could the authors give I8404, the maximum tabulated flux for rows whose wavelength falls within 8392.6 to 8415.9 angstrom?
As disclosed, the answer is 10.5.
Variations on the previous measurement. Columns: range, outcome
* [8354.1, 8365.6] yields 10.2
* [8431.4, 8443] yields 12.5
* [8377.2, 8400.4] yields 11.2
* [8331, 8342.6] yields 9.99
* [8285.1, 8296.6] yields 9.29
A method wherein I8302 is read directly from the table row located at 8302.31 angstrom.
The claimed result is 10.8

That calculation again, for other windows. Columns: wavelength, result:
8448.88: 9.79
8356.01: 10.2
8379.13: 10.2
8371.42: 10.6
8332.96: 9.06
